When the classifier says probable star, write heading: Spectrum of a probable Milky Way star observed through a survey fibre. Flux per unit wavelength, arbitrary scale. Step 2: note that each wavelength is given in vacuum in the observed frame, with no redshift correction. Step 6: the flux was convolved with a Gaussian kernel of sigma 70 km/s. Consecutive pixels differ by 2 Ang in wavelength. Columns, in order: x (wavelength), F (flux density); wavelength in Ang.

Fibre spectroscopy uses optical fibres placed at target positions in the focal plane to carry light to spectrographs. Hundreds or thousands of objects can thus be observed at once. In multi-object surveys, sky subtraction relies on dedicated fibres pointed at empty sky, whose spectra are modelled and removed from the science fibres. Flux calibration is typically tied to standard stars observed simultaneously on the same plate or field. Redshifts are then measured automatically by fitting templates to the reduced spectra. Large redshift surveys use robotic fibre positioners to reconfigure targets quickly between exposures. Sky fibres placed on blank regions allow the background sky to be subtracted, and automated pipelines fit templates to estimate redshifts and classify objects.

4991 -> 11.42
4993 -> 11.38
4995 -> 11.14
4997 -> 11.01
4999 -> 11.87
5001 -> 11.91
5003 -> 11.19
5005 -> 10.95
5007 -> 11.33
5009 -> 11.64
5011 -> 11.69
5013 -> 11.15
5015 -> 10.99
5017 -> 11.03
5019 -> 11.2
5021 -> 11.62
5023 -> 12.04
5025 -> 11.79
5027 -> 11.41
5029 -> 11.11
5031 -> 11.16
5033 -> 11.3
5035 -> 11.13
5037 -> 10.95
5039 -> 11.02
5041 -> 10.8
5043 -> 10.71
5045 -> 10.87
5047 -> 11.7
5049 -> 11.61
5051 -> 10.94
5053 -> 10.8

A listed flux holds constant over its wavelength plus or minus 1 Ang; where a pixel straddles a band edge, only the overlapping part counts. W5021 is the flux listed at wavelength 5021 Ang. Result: 11.62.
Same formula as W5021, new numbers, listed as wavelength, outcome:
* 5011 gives 11.69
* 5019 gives 11.2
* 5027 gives 11.41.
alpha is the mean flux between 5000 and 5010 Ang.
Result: 11.4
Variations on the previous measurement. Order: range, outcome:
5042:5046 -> 10.8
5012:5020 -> 11.1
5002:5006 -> 11.1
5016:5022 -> 11.3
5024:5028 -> 11.6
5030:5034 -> 11.2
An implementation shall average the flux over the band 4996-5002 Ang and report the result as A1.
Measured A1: 11.6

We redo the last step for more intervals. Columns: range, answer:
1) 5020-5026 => 11.8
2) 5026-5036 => 11.2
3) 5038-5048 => 11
